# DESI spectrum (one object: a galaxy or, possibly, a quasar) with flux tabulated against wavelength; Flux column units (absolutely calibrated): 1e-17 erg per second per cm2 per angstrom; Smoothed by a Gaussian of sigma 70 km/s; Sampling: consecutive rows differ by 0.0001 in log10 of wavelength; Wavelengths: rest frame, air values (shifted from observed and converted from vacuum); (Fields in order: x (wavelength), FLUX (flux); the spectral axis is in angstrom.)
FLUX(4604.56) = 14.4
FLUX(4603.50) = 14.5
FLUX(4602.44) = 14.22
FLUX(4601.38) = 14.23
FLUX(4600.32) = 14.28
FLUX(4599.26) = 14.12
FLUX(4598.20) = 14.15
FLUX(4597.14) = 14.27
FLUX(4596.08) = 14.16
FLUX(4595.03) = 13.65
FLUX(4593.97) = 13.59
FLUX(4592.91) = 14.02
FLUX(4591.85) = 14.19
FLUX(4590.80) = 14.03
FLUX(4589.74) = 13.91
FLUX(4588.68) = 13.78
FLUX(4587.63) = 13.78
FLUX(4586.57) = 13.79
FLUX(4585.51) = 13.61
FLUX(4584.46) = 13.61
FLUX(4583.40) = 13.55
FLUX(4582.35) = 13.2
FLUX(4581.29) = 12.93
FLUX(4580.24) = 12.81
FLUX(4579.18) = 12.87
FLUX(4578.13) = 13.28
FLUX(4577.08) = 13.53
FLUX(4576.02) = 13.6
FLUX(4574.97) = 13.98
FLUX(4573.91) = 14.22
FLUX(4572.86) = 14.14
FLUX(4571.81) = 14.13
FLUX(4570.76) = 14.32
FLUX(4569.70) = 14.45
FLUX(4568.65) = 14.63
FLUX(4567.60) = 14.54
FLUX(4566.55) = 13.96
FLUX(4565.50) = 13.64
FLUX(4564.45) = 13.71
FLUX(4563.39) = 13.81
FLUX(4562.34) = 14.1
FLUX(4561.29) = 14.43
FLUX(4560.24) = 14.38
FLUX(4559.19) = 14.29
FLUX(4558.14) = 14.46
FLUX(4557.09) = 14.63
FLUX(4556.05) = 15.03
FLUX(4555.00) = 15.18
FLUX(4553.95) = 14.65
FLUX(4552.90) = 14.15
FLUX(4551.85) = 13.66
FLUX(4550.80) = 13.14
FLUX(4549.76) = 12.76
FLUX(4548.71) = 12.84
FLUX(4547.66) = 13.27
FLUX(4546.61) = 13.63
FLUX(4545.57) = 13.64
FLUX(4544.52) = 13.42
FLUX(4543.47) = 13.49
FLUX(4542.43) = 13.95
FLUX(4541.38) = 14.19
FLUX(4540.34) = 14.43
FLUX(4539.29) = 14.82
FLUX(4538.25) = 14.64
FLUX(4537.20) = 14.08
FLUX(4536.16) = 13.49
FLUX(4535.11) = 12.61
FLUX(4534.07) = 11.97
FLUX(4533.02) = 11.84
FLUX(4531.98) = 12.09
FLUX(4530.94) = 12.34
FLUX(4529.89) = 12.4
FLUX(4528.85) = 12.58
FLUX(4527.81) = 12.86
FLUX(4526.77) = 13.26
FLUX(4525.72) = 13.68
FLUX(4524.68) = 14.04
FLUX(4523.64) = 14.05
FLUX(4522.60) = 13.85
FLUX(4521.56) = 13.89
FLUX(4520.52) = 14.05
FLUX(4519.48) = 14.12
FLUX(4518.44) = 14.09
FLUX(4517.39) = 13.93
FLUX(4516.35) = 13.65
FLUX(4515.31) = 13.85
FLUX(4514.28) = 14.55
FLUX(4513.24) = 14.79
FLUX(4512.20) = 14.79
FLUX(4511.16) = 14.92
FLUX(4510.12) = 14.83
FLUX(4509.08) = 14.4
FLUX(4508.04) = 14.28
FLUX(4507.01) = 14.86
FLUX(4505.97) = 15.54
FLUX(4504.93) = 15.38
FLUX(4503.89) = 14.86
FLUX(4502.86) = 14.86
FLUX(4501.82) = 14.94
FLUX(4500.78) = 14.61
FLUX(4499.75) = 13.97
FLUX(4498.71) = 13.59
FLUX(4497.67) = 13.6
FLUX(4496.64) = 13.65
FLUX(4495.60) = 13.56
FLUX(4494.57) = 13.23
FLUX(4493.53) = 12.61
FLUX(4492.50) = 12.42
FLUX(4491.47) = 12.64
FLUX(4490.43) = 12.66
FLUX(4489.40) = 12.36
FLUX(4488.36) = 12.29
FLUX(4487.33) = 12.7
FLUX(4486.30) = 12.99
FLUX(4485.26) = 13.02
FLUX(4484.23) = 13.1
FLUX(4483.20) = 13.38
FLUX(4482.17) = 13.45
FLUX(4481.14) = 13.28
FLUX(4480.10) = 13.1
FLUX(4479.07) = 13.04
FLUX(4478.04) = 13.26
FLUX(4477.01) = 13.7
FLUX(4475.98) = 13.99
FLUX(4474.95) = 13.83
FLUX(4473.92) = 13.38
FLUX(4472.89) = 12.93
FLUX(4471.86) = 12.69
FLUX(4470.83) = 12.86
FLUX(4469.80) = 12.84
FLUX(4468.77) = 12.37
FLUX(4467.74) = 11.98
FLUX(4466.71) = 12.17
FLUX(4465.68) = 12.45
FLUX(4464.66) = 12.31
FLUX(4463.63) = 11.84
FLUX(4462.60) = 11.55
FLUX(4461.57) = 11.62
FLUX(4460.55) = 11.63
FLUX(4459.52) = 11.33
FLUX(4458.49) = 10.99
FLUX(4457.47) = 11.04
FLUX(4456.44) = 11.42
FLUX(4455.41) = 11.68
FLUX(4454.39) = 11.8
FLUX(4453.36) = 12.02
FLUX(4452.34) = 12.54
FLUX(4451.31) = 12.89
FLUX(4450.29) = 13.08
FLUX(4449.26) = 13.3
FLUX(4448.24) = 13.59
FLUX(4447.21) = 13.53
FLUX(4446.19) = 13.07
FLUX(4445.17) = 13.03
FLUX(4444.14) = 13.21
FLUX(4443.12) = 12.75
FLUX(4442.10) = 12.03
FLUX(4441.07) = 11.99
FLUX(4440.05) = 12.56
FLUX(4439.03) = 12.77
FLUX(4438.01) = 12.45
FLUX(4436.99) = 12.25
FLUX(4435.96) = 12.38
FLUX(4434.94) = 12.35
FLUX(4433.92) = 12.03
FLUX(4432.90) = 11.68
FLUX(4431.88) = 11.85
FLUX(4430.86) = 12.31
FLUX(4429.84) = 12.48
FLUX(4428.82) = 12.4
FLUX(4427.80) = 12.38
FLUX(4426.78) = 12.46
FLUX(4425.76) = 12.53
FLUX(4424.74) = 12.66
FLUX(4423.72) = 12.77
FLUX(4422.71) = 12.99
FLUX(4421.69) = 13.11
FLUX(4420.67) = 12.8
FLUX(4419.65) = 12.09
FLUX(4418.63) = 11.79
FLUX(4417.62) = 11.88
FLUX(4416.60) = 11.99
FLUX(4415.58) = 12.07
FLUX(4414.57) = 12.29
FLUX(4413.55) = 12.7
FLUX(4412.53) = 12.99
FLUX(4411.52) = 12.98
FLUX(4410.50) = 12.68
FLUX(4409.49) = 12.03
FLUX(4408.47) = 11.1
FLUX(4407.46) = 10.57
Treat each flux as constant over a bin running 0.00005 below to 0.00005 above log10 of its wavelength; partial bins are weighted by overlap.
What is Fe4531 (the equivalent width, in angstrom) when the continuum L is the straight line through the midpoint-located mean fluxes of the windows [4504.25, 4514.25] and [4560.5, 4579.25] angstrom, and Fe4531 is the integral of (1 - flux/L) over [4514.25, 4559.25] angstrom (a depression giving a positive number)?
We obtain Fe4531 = 2.5 angstrom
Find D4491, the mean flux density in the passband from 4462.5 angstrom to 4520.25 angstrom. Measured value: 13.5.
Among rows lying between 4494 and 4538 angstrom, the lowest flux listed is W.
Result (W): 11.84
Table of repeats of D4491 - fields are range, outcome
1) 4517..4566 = 13.7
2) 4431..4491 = 12.6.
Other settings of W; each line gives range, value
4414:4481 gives 10.99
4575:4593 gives 12.81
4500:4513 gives 14.28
